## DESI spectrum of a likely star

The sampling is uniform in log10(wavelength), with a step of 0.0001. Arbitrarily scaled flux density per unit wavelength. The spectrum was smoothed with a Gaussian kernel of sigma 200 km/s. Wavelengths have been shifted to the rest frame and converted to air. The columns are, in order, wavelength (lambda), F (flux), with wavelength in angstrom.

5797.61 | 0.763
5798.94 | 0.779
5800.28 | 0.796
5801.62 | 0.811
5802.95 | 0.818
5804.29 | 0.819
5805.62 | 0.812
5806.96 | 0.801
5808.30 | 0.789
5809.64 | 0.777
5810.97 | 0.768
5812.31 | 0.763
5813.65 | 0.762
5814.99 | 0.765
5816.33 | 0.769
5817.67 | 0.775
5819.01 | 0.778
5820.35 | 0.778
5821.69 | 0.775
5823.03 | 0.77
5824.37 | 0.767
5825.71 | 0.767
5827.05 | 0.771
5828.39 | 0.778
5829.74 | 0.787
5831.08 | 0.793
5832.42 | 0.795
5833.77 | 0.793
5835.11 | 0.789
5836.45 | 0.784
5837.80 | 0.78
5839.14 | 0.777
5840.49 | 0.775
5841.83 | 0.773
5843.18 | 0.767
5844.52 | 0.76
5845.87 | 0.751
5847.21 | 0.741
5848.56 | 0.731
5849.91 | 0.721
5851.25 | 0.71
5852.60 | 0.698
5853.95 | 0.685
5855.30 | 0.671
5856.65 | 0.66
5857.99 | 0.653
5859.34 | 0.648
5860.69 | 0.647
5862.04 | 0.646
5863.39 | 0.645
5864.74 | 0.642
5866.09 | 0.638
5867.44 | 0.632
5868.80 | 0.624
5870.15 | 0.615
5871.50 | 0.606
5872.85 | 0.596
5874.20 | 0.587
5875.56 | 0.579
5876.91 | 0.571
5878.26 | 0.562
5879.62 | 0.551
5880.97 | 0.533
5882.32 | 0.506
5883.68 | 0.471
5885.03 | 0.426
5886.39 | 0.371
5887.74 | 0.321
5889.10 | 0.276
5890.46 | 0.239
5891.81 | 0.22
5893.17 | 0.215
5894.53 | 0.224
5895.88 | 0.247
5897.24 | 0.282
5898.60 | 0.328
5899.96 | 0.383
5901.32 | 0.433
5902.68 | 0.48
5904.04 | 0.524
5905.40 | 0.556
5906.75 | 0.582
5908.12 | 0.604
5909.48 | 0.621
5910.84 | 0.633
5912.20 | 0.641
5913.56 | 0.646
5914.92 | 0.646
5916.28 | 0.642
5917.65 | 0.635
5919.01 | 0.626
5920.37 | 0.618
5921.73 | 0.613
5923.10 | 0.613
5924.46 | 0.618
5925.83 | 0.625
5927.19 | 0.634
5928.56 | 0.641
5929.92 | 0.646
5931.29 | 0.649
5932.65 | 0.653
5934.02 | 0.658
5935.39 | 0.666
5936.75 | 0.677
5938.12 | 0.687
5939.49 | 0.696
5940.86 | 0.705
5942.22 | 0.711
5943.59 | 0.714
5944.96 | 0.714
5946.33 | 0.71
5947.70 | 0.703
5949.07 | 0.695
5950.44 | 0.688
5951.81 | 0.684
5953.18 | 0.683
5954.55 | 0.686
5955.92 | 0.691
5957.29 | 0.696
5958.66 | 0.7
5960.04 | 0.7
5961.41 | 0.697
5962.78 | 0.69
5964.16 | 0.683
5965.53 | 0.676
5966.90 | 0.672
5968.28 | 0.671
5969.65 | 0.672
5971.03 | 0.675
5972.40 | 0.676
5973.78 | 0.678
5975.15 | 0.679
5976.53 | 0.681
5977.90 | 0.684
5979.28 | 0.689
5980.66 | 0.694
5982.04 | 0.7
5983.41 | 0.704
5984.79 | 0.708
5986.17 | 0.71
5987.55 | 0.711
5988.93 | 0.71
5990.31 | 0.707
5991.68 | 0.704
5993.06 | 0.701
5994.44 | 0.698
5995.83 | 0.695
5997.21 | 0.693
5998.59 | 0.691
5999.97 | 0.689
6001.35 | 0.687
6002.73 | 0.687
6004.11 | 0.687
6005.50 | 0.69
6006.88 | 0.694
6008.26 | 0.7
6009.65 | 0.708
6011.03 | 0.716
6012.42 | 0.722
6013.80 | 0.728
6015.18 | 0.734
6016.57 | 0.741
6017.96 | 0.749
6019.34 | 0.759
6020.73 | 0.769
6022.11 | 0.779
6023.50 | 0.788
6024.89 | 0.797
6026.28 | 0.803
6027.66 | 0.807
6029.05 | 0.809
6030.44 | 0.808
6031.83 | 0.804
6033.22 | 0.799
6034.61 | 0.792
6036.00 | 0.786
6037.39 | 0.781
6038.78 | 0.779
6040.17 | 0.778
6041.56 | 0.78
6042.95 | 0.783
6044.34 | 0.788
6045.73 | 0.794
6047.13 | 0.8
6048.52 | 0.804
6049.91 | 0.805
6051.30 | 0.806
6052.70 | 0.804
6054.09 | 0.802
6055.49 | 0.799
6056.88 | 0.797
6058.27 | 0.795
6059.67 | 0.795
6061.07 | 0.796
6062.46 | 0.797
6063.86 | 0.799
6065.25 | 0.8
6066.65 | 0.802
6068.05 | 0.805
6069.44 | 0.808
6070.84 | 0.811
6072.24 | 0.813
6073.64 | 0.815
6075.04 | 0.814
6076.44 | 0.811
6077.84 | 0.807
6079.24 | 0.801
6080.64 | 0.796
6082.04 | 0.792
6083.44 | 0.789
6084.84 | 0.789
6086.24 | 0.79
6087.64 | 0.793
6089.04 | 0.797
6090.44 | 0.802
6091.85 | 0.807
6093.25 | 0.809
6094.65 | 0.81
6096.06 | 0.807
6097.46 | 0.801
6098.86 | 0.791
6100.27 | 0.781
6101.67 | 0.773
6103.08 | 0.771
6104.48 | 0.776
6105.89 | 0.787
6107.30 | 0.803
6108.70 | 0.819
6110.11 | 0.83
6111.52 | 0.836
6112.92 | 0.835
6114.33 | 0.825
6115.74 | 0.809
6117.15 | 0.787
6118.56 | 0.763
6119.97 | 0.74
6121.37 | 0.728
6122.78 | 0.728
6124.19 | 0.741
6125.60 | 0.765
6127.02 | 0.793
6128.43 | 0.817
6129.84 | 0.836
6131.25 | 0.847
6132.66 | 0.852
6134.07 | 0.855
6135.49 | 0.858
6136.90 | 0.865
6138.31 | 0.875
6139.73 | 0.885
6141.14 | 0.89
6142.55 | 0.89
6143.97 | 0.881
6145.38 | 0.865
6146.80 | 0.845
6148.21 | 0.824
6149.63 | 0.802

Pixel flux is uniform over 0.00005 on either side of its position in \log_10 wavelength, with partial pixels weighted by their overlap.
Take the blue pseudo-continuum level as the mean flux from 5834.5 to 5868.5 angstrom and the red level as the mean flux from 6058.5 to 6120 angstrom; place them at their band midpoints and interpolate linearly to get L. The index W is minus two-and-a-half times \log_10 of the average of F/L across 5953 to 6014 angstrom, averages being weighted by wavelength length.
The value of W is 0.10 mag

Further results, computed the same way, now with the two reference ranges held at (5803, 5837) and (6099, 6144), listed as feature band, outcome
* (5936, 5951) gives 0.137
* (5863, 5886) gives 0.347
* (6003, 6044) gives 0.058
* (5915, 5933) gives 0.246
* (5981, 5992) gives 0.133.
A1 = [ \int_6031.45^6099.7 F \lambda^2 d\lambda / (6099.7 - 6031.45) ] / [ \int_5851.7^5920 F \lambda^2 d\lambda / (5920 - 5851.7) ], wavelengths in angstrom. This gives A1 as 1.60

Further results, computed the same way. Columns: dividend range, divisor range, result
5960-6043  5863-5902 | 1.65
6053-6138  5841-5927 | 1.53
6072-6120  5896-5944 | 1.42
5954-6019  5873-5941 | 1.35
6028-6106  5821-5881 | 1.23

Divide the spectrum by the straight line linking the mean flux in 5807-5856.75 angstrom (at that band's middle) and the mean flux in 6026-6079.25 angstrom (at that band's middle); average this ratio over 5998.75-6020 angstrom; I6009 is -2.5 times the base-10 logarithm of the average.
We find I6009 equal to 0.11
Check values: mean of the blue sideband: 0.761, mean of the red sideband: 0.799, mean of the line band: 0.712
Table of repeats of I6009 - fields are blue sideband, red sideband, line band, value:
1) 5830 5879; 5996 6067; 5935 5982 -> 0.07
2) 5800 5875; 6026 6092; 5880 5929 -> 0.47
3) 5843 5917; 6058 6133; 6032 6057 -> -0.08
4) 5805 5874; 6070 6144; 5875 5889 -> 0.47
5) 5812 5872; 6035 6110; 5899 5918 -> 0.30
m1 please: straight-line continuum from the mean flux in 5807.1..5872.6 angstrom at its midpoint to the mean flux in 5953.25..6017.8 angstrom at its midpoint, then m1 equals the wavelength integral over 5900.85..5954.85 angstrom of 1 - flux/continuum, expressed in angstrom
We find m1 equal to 5.1 angstrom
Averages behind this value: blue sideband 0.731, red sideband 0.696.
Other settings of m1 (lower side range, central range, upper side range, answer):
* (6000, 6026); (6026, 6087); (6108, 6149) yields -2.7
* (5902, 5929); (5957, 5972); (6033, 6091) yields -0.3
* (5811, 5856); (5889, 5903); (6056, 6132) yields 8.6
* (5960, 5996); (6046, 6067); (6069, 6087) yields -0.6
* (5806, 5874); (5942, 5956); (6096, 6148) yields 1.2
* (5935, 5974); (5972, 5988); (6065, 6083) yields 0.5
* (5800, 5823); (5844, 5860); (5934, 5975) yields 1.2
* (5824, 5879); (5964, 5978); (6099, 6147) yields 1.4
